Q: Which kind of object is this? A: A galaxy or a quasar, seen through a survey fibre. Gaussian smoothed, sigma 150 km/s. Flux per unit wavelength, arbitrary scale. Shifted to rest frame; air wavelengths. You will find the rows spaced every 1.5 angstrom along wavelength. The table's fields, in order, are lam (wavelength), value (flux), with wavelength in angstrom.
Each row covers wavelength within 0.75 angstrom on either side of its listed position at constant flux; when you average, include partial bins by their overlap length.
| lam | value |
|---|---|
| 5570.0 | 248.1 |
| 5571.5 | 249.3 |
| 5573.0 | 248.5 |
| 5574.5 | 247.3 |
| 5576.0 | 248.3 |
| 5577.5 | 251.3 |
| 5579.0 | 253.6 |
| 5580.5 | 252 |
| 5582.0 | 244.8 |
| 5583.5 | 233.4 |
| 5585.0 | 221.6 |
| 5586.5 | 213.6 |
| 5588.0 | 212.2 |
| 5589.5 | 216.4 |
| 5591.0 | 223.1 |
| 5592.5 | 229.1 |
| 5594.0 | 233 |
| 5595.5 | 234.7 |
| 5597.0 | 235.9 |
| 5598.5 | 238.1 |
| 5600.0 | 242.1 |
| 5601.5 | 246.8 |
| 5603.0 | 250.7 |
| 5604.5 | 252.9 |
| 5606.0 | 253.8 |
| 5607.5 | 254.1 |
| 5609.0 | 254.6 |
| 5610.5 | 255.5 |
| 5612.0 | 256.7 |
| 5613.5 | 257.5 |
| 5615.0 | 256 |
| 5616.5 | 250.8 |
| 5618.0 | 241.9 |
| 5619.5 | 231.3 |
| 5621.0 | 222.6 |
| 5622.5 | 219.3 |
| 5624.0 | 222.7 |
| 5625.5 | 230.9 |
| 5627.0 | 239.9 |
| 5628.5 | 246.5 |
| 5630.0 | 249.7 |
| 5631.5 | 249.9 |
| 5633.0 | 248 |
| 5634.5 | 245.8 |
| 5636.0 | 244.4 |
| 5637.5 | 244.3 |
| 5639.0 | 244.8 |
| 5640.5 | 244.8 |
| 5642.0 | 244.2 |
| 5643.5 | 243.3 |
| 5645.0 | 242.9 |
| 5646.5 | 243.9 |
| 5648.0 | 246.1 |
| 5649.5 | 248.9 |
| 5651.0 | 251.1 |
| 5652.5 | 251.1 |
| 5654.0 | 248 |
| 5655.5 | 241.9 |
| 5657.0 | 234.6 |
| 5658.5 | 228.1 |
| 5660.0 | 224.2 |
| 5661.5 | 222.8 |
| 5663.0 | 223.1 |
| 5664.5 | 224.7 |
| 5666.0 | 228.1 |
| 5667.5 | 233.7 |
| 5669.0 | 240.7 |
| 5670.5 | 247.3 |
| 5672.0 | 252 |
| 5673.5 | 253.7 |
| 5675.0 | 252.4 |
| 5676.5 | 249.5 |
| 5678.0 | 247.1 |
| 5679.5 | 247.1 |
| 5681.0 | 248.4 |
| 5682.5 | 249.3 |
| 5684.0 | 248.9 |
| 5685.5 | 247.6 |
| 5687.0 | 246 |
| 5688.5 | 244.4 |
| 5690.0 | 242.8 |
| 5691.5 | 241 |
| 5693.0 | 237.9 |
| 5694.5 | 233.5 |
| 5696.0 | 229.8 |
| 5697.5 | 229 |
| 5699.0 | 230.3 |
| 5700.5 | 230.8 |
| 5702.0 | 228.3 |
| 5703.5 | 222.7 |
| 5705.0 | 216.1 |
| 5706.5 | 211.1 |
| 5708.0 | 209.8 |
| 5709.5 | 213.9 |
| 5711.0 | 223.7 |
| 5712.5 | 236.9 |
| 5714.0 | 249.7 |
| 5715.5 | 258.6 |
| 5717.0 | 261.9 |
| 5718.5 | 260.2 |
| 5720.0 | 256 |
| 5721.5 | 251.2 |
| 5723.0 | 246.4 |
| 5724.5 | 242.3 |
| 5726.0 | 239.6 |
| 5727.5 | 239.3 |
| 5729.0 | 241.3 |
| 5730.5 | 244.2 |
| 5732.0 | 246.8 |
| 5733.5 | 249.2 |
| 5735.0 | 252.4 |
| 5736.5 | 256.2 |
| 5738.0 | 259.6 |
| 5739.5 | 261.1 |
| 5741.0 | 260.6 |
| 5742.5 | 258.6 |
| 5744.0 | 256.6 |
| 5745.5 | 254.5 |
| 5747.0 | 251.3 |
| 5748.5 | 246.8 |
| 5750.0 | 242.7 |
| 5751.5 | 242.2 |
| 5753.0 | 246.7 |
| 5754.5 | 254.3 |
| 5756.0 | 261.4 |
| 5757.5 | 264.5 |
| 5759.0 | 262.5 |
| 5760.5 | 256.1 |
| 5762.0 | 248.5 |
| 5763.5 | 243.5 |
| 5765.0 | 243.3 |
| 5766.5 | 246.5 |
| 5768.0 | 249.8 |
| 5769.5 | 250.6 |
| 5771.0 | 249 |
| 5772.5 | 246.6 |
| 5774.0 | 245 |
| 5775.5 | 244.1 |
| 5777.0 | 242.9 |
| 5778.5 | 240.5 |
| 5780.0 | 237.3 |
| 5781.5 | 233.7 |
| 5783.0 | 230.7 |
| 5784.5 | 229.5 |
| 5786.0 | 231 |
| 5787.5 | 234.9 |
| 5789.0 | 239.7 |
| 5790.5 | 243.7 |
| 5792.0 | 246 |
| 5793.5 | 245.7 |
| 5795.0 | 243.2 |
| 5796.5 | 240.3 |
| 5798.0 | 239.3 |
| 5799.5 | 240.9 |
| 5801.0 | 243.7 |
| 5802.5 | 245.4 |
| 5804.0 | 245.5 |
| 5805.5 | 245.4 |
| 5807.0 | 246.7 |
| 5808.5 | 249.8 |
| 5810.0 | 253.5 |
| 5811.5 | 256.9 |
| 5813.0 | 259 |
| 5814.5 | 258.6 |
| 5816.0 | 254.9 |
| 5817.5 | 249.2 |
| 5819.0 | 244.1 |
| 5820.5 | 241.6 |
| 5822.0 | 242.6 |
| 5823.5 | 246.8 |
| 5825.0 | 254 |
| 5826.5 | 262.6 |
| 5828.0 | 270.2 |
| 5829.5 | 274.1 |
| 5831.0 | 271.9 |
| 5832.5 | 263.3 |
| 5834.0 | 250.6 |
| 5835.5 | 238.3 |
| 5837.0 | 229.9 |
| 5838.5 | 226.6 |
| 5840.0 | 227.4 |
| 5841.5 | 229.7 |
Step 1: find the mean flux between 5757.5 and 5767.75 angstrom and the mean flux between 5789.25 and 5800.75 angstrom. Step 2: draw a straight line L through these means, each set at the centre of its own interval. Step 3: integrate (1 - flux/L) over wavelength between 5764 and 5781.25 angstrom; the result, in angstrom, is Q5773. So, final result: 0.3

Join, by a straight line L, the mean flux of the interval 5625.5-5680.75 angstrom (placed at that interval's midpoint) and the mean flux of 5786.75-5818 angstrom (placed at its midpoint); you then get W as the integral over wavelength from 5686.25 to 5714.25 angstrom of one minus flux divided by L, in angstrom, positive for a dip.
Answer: 1.6 angstrom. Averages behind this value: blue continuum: 242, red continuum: 247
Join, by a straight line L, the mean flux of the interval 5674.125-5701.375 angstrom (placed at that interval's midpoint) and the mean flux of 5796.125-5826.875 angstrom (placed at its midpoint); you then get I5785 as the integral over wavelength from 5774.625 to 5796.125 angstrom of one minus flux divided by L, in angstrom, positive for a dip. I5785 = 0.7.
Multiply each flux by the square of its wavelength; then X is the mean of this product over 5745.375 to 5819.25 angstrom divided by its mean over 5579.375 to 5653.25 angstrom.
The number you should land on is 1.1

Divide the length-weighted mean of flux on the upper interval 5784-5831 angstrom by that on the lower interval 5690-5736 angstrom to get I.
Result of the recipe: 1.0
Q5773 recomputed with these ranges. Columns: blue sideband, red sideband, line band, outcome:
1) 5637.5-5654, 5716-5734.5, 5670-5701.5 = 0.5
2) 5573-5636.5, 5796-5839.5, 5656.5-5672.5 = 0.7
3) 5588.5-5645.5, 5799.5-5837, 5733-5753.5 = -0.4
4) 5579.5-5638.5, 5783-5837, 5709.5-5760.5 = -1.1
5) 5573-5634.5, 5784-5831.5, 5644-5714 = 1.8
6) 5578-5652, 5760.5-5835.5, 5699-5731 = 1.0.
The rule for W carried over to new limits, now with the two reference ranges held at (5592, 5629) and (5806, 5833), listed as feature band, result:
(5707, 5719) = 0.50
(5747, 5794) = 1.31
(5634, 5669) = 0.80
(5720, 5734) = 0.26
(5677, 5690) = -0.01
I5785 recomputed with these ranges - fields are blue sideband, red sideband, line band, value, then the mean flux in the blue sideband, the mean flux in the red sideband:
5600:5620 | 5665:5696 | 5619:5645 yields 0.9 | 251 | 244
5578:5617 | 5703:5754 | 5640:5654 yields -0.2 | 241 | 245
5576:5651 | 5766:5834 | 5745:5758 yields -0.3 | 241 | 247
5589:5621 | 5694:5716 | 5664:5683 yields -1.0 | 243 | 228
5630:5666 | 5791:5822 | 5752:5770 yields -0.5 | 241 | 247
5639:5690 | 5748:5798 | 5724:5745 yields -0.6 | 242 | 245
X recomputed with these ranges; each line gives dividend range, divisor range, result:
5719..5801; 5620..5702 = 1.06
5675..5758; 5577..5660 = 1.05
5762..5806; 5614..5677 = 1.06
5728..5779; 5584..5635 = 1.10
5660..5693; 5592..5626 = 1.02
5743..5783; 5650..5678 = 1.07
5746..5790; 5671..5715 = 1.06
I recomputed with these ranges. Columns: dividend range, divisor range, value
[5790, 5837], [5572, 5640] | 1.04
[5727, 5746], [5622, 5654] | 1.04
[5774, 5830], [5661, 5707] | 1.04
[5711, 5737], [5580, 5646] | 1.03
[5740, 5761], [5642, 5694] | 1.05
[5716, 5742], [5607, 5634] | 1.03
